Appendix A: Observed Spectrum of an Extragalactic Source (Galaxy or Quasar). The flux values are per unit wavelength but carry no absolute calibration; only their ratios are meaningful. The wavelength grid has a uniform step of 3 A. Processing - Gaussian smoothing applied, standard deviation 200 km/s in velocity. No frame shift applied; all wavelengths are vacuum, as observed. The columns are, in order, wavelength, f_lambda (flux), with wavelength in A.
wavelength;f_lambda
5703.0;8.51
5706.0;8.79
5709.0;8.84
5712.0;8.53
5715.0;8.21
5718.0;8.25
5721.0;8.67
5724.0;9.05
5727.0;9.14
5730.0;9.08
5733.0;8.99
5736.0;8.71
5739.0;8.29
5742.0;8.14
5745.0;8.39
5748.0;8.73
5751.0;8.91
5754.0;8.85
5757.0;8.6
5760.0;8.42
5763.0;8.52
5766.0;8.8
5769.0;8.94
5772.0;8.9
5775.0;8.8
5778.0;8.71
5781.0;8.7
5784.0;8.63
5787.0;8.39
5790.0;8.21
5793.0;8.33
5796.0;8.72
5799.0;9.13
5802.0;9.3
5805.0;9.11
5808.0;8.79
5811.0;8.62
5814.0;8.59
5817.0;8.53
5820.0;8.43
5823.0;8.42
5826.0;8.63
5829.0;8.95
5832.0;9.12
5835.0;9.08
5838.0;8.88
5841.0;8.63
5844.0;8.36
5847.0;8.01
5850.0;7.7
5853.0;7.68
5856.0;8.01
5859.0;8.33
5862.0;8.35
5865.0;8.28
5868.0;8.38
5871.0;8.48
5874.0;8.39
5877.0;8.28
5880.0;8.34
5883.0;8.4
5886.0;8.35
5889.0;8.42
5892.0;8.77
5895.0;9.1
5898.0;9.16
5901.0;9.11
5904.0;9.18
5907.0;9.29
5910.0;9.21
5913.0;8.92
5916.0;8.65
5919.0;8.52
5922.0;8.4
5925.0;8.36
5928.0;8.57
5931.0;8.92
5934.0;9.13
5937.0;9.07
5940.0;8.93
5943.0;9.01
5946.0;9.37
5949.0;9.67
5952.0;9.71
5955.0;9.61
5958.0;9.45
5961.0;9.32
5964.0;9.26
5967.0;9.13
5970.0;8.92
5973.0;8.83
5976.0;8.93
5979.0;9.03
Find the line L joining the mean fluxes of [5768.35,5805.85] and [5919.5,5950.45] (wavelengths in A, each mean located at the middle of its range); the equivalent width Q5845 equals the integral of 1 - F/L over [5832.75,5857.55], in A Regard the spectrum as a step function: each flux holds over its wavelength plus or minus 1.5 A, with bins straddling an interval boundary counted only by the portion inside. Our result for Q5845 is 1.4 A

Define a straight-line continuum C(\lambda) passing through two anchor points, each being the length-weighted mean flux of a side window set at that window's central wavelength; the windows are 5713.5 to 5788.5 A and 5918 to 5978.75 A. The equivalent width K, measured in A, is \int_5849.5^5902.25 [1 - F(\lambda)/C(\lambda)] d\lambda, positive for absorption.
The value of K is 2.9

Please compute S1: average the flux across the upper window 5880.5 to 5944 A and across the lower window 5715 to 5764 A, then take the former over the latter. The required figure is 1.02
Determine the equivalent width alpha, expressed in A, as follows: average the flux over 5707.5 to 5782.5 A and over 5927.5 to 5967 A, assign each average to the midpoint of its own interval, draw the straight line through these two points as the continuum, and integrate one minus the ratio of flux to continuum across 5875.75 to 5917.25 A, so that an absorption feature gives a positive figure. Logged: 1.4 A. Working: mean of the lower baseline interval 8.69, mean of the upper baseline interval 9.25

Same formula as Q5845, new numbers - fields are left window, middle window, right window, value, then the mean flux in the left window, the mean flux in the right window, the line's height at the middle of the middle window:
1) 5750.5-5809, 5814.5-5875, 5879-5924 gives 2.3 A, 8.73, 8.79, 8.76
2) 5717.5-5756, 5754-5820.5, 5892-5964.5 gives 0.9 A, 8.72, 9.07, 8.81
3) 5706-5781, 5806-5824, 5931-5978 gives 0.6 A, 8.69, 9.21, 8.87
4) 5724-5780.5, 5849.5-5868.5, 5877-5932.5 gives 1.4 A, 8.73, 8.75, 8.74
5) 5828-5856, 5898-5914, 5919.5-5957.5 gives -0.5 A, 8.46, 9.06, 8.86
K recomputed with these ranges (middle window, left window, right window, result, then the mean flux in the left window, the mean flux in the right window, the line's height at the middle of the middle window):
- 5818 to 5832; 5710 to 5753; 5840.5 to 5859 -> -0.8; 8.65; 8.06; 8.18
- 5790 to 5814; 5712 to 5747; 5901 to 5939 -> -0.2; 8.63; 8.86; 8.72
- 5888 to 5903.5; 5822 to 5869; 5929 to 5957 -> -0.2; 8.43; 9.26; 8.86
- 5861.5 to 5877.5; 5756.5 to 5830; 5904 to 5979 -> 0.9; 8.69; 9.05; 8.87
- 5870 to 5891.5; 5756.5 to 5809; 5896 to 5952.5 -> 1.2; 8.72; 9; 8.91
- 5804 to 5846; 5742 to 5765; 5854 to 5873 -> -1.6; 8.6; 8.29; 8.4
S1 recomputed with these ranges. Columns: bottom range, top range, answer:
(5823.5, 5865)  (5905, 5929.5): 1.04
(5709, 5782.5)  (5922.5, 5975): 1.05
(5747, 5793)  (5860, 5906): 0.99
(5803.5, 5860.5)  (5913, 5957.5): 1.06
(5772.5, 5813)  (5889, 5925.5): 1.02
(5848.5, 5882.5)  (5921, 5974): 1.11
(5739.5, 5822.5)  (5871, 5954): 1.02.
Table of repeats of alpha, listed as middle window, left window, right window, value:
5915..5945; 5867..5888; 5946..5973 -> 0.78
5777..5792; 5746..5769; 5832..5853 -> 0.18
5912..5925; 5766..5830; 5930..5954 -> 0.81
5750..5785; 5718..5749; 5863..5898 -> -0.32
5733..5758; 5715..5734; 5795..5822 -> 0.58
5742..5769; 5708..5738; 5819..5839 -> 0.35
